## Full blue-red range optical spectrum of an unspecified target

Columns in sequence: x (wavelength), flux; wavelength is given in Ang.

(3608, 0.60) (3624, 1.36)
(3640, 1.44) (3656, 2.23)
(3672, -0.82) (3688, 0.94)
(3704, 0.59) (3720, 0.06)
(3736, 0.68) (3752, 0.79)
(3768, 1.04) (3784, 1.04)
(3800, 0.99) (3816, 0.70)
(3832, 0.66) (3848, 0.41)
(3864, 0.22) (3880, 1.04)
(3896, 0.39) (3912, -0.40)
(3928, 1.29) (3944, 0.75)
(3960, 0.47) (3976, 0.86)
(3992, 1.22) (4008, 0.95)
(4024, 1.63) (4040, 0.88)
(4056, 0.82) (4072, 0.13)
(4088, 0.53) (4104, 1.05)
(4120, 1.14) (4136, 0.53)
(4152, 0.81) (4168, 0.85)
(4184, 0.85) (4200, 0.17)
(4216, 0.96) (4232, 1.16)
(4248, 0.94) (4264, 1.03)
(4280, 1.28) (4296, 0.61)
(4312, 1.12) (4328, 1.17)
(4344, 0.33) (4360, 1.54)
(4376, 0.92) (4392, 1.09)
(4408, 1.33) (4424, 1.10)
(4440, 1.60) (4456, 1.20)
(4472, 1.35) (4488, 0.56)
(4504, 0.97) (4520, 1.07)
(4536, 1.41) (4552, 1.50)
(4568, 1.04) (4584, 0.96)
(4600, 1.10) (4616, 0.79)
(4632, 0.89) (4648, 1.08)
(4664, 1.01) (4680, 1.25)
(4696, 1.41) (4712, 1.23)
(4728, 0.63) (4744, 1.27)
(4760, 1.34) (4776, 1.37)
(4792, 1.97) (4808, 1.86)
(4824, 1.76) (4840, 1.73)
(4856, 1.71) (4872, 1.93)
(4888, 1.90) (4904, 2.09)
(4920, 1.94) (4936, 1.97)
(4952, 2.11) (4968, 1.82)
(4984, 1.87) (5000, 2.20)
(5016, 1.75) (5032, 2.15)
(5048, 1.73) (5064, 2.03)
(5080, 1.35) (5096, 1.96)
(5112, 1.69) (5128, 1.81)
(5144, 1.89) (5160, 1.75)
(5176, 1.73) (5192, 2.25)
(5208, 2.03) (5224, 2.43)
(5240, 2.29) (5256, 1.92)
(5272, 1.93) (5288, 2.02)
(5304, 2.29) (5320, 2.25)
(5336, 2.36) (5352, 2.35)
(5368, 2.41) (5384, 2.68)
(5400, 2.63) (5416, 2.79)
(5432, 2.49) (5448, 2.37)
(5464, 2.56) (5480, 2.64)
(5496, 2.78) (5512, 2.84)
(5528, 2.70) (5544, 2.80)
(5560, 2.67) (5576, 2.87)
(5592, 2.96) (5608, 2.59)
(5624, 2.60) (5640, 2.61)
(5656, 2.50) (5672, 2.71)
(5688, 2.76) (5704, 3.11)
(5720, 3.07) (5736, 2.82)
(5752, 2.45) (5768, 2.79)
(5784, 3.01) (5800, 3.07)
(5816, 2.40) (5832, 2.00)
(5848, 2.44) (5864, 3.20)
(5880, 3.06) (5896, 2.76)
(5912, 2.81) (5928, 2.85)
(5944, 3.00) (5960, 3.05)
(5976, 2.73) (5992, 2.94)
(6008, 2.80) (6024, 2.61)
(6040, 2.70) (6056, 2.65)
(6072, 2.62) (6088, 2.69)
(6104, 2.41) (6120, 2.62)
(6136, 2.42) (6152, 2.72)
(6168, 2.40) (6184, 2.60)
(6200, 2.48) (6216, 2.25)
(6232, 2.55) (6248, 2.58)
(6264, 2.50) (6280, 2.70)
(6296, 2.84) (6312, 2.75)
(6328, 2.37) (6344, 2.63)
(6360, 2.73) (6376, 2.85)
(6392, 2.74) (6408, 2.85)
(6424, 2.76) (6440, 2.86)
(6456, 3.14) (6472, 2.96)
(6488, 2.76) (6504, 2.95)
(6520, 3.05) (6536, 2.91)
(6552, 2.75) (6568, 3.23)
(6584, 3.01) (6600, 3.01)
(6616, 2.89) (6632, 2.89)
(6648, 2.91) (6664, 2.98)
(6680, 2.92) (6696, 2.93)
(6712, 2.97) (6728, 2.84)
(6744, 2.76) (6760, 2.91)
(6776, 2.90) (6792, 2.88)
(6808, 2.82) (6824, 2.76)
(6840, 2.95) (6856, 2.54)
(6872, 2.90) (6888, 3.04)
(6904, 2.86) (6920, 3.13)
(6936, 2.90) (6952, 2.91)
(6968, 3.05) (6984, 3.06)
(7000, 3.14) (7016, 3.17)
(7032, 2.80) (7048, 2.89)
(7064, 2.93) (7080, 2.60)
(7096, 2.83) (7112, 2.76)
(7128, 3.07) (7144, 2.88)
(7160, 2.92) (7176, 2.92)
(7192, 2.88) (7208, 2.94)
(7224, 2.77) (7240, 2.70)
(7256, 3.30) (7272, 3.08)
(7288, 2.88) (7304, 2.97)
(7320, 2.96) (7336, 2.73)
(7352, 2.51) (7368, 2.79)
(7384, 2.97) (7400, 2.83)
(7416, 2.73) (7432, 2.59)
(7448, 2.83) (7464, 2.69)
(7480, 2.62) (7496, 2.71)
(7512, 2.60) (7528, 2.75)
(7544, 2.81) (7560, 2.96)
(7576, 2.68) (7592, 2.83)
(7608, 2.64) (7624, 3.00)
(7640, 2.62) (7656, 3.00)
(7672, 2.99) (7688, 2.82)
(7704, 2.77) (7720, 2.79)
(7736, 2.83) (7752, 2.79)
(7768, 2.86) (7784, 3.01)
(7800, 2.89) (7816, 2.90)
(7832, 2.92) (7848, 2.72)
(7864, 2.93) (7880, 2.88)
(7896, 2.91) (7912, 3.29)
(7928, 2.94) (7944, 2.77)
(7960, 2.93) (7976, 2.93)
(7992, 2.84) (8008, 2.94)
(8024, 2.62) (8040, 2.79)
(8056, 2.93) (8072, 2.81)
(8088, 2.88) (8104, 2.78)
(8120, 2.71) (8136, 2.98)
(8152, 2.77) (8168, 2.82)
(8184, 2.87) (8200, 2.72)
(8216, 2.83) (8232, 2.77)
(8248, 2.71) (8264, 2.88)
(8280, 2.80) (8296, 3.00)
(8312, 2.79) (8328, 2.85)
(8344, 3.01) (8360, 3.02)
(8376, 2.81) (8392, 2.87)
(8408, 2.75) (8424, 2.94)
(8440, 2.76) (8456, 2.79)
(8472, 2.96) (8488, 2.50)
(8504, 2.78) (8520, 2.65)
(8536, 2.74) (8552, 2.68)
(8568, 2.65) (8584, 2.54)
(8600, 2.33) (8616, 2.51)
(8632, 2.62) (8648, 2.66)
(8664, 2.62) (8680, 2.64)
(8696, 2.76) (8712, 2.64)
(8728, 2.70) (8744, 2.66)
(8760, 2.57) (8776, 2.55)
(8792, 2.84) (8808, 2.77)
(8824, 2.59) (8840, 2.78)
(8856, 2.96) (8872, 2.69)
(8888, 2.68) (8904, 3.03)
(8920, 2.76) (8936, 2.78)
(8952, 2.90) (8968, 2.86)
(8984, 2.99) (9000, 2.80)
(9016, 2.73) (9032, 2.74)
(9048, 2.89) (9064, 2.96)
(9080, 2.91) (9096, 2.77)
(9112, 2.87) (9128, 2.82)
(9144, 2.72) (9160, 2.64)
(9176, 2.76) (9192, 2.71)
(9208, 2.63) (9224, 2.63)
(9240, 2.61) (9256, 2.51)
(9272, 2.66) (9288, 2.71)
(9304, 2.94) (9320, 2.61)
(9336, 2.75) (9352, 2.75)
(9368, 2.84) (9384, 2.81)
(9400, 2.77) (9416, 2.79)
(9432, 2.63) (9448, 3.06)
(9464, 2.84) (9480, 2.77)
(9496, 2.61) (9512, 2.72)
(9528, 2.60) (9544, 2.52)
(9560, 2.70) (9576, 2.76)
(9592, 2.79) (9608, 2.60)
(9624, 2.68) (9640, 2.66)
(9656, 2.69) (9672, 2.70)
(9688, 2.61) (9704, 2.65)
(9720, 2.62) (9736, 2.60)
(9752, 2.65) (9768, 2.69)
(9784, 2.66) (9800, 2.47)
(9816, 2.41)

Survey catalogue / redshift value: 0.20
